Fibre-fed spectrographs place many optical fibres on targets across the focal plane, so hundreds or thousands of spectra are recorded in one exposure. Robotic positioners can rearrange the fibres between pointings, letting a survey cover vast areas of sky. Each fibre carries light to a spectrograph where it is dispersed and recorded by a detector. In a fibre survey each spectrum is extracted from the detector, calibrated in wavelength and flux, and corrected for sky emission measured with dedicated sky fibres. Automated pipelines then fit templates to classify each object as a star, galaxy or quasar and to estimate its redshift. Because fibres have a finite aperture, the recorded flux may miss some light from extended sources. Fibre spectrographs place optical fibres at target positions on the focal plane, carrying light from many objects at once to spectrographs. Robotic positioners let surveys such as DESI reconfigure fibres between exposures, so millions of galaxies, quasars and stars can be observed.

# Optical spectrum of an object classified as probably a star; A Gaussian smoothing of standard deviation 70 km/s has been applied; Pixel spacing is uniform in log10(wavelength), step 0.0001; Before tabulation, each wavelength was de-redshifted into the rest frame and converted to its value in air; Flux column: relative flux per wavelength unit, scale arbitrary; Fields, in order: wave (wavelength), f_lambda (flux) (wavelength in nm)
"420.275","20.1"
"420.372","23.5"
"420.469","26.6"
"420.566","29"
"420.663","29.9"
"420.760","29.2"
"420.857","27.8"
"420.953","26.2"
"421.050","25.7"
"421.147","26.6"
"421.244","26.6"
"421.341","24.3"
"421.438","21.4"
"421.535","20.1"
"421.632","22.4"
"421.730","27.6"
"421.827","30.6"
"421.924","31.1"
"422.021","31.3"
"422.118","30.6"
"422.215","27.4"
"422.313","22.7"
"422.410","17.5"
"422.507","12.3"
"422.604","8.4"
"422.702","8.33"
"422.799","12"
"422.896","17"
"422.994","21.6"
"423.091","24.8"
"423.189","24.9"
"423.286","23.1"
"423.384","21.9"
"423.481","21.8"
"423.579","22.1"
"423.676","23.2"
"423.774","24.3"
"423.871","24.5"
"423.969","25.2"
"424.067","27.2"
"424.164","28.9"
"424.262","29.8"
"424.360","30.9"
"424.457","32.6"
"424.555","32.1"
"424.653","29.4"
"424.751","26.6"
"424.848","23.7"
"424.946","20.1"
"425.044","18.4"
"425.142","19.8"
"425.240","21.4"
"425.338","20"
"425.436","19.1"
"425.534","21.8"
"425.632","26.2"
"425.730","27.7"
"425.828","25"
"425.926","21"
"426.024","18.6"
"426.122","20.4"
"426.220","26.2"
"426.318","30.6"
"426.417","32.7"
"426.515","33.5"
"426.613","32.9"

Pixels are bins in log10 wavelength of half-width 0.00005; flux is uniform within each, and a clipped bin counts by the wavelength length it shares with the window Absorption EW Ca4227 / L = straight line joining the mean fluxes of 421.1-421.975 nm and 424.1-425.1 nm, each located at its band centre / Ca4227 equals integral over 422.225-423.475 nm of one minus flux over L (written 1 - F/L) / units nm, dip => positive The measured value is 0.381 nm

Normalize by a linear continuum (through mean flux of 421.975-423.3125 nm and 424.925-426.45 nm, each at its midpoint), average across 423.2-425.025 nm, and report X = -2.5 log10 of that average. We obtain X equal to -0.20 mag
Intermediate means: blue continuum 20.1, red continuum 23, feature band 25.8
